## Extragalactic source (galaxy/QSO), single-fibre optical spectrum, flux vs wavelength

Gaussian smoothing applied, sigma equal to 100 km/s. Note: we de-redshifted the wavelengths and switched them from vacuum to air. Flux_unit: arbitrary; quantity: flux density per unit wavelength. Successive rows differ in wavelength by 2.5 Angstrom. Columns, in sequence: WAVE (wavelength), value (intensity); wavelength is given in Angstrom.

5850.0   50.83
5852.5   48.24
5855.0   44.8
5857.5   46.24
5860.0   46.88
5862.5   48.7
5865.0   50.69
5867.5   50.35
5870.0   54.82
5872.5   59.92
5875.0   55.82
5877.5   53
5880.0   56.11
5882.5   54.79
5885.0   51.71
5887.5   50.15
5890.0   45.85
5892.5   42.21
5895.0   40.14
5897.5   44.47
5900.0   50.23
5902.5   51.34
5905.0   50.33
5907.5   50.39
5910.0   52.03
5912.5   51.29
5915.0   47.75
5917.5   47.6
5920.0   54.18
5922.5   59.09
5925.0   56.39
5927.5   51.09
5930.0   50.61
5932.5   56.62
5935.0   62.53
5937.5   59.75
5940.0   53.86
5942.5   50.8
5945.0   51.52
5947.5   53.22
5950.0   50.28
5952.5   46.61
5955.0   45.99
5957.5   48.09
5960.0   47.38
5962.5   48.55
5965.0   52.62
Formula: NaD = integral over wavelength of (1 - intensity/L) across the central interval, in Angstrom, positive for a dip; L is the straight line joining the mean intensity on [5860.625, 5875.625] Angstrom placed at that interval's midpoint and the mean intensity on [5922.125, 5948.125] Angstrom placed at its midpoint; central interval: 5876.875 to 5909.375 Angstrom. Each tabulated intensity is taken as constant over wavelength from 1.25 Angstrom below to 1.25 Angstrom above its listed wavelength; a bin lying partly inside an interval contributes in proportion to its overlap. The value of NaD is 2.7 Angstrom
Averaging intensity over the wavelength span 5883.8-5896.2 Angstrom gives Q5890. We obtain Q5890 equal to 46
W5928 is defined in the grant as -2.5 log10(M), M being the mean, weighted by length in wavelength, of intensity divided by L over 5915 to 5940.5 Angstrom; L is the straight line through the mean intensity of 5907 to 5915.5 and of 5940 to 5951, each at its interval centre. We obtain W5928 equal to -0.075 mag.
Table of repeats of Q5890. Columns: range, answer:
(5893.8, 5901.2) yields 44.9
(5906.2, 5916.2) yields 50.4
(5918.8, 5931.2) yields 54.3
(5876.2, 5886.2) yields 53.9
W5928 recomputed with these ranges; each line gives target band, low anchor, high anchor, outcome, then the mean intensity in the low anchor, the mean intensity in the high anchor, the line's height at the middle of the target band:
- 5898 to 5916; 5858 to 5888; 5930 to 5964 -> 0.04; 52.6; 51.9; 52.3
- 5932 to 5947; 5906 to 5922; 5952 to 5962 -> -0.14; 50.9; 47.2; 48.7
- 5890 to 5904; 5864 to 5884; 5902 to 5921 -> 0.14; 54.5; 50.5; 52.1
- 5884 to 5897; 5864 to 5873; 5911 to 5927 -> 0.16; 53.5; 52.6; 53.1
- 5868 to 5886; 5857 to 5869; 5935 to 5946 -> -0.10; 48.8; 55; 50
